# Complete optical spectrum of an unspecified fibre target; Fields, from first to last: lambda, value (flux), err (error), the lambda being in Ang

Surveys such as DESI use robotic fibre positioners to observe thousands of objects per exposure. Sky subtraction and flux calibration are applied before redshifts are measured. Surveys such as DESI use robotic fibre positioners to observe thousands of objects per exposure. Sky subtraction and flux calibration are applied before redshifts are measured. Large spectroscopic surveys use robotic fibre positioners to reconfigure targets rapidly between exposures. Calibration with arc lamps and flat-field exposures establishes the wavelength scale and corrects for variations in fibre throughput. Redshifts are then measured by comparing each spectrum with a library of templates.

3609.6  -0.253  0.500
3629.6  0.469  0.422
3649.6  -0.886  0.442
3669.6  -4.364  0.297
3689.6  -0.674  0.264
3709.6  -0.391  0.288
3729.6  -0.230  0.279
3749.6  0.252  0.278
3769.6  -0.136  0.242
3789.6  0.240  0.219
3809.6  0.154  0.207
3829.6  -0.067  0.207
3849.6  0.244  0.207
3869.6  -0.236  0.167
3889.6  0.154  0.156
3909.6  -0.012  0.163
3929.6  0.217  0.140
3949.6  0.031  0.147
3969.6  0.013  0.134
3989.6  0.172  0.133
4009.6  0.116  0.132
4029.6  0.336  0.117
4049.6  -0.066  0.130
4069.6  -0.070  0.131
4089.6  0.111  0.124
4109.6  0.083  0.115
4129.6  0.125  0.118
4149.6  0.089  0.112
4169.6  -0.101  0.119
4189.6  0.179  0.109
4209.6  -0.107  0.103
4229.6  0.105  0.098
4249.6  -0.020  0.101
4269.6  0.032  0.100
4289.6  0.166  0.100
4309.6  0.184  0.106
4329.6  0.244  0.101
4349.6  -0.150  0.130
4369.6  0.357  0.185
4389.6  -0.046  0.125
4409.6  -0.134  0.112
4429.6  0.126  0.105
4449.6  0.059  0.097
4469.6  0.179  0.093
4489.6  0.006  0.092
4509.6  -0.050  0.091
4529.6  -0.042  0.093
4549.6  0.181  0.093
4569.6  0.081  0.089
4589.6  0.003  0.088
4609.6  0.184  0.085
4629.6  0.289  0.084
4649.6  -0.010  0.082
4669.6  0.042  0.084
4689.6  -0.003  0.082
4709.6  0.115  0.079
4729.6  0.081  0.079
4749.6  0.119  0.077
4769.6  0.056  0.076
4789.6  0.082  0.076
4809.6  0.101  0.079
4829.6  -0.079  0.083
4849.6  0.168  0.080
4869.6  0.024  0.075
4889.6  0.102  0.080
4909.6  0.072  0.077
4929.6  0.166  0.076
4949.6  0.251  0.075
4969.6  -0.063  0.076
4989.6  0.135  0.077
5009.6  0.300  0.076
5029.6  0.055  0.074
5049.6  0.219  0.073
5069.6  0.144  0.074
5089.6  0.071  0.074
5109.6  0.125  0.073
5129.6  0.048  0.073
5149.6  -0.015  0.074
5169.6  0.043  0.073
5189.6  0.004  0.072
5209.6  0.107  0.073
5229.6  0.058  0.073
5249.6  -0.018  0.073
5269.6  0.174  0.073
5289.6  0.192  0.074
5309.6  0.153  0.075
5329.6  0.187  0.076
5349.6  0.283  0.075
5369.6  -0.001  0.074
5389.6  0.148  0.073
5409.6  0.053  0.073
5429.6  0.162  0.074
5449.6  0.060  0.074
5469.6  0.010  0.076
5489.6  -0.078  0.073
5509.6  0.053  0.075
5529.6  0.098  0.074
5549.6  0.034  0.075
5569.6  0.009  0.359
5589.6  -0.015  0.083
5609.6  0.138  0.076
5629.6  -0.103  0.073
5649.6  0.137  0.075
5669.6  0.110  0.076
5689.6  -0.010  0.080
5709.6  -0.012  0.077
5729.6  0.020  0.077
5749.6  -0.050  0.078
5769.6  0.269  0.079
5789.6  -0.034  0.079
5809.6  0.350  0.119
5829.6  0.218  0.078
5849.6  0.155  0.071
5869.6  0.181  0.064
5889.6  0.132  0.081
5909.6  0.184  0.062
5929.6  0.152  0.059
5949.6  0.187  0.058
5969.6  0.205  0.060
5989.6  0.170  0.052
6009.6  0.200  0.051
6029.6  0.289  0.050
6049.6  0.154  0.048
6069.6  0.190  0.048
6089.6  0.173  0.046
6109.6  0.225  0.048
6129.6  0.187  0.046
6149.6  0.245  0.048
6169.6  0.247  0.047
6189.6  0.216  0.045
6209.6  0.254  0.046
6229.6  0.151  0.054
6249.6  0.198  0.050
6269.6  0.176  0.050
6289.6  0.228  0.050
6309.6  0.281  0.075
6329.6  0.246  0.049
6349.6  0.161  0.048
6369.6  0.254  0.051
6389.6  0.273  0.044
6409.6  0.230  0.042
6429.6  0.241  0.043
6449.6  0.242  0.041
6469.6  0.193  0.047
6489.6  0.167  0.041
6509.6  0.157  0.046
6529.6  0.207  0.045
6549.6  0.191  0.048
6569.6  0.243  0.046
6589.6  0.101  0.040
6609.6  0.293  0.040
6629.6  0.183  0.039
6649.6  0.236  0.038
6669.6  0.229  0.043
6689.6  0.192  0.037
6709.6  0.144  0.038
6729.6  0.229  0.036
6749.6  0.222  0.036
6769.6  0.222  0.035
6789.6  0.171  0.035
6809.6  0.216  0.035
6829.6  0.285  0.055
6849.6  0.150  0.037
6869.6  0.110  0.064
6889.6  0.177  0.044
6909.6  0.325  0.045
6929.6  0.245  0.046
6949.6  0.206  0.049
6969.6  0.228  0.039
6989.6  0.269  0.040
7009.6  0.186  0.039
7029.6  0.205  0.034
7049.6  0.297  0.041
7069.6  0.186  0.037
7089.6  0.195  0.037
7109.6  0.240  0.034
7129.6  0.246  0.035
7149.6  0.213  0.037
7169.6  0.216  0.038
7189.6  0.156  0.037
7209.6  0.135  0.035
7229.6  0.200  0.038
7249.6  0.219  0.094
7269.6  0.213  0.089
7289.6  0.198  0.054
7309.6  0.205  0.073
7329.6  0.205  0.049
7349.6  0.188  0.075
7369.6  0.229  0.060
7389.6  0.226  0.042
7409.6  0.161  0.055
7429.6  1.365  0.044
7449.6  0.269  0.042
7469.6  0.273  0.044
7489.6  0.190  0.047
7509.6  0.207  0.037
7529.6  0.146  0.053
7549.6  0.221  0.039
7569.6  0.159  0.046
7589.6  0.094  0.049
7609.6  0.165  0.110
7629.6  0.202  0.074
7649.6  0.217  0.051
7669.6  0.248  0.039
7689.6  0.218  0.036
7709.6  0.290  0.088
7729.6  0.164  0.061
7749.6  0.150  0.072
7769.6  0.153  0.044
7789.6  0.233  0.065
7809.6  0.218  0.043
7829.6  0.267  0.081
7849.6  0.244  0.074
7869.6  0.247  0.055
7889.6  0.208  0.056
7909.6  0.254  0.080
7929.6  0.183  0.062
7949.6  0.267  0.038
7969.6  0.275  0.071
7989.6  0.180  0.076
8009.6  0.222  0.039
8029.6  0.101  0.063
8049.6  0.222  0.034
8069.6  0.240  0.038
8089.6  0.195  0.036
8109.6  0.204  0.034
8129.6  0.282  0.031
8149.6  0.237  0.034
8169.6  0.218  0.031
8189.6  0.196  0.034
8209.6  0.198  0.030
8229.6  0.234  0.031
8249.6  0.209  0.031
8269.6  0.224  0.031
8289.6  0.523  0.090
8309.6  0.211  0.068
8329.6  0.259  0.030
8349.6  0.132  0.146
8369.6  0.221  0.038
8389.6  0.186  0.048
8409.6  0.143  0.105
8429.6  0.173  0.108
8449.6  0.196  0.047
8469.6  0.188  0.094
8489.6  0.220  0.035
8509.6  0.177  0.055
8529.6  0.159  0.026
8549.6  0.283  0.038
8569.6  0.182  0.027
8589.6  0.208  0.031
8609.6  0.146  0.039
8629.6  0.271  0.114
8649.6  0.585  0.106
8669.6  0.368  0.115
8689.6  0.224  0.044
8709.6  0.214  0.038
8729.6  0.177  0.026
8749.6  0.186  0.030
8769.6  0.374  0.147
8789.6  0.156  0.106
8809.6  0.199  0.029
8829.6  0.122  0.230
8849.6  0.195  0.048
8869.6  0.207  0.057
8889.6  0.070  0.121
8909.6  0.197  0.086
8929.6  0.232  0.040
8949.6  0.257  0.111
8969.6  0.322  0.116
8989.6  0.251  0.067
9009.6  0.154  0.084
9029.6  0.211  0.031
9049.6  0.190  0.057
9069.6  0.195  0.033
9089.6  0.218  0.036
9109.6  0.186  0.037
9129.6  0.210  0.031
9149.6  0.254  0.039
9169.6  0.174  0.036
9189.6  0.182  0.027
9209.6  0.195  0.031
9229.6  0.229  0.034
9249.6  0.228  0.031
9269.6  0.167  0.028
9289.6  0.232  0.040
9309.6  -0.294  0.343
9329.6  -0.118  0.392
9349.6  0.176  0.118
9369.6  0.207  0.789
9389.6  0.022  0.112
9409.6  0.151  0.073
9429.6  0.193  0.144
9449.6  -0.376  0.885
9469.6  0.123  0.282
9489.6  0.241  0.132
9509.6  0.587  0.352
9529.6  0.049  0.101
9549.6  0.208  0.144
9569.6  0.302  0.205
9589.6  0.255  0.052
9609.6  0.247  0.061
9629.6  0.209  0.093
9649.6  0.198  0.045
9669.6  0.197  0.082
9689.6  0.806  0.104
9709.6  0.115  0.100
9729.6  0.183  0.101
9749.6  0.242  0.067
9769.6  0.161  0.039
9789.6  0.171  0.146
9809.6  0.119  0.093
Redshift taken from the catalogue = 0.99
